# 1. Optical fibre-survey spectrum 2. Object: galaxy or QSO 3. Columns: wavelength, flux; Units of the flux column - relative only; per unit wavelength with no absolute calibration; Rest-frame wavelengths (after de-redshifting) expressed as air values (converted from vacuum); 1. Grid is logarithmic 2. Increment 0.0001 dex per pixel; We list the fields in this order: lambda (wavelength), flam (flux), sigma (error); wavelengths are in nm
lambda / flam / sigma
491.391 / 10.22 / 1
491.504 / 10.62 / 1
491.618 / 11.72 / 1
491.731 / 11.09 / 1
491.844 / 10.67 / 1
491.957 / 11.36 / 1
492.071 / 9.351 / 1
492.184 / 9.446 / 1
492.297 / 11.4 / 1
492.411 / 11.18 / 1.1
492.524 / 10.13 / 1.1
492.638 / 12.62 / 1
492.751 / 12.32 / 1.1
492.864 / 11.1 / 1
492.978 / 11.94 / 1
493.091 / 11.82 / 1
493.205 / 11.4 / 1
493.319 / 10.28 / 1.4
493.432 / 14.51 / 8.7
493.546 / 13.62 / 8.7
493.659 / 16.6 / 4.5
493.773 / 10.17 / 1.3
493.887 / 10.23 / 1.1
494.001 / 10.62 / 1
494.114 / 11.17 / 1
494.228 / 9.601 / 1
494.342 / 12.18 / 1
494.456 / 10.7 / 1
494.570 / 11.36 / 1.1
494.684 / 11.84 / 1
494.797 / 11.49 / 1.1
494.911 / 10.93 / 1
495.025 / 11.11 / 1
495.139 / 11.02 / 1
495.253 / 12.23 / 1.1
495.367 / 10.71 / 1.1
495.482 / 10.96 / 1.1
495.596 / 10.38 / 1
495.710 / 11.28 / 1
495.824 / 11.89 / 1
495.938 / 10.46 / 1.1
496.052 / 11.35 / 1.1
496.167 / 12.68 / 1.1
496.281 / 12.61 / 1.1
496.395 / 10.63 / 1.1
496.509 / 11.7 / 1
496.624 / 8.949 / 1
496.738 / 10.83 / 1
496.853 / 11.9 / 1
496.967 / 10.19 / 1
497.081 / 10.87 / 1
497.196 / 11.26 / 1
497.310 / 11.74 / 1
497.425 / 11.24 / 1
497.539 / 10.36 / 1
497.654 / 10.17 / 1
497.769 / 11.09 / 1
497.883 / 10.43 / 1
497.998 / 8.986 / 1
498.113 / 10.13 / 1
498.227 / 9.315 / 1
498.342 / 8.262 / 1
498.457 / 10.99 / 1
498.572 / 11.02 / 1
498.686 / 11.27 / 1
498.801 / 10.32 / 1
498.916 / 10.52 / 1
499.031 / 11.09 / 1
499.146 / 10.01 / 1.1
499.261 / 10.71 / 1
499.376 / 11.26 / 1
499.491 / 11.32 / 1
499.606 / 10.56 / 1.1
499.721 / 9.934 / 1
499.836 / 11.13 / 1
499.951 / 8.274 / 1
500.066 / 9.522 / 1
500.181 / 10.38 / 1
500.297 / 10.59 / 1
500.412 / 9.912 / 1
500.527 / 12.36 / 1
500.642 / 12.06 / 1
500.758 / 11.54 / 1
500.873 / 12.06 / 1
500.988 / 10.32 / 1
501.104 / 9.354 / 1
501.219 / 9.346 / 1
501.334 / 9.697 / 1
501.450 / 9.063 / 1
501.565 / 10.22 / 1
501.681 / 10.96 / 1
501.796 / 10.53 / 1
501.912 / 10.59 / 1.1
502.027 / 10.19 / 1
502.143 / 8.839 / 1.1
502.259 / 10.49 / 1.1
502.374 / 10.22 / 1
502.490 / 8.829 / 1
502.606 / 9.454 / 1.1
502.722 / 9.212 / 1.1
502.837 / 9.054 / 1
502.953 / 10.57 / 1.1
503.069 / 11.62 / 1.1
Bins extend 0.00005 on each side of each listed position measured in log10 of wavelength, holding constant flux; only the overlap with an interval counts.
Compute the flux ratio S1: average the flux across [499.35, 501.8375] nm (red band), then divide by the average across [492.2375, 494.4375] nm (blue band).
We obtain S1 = 0.89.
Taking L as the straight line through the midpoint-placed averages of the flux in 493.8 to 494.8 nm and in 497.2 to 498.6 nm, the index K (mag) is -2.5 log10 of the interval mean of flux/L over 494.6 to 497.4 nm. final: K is -0.054 mag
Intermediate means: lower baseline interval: 11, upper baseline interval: 10.3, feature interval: 11.2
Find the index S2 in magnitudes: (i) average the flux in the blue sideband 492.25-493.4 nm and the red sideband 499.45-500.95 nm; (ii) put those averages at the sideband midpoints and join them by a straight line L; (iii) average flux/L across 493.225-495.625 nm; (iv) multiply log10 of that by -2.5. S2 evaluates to -0.019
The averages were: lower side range 11.5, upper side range 10.7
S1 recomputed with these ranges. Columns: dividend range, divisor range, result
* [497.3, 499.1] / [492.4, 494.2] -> 0.88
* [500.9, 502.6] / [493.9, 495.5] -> 0.89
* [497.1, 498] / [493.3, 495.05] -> 0.92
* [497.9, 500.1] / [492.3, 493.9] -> 0.85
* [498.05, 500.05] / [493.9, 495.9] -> 0.93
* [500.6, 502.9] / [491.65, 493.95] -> 0.87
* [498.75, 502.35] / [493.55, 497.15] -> 0.92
